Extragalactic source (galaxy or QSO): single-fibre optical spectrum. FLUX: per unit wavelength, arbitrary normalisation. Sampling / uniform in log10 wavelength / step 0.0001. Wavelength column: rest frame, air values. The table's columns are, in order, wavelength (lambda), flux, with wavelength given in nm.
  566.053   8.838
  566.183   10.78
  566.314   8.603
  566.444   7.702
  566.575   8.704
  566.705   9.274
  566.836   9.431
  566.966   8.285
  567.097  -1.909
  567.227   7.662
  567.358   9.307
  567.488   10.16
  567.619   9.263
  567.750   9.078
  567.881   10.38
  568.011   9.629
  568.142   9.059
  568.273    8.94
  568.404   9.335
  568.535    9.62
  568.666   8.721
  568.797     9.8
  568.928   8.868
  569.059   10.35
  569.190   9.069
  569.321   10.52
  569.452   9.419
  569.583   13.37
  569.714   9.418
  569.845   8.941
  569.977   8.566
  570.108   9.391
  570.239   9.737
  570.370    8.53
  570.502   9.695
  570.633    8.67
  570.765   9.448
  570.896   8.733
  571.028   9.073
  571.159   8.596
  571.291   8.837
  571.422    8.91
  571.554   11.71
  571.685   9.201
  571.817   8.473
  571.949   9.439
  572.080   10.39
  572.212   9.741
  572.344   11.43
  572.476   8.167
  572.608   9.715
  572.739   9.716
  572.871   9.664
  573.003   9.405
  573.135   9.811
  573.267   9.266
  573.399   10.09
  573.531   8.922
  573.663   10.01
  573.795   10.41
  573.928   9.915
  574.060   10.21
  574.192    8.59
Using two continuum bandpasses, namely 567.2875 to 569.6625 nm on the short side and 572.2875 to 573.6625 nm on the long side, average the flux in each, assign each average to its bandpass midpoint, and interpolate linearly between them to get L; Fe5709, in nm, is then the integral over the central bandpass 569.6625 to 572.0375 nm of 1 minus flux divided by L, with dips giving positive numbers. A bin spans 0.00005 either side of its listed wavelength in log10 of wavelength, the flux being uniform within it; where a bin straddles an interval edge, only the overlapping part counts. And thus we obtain 0.12 nm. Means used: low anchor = 9.71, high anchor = 9.63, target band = 9.2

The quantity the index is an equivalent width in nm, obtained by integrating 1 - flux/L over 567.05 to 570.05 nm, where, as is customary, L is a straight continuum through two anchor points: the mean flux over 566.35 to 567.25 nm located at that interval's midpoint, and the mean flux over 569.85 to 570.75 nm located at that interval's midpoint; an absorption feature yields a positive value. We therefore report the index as -0.37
